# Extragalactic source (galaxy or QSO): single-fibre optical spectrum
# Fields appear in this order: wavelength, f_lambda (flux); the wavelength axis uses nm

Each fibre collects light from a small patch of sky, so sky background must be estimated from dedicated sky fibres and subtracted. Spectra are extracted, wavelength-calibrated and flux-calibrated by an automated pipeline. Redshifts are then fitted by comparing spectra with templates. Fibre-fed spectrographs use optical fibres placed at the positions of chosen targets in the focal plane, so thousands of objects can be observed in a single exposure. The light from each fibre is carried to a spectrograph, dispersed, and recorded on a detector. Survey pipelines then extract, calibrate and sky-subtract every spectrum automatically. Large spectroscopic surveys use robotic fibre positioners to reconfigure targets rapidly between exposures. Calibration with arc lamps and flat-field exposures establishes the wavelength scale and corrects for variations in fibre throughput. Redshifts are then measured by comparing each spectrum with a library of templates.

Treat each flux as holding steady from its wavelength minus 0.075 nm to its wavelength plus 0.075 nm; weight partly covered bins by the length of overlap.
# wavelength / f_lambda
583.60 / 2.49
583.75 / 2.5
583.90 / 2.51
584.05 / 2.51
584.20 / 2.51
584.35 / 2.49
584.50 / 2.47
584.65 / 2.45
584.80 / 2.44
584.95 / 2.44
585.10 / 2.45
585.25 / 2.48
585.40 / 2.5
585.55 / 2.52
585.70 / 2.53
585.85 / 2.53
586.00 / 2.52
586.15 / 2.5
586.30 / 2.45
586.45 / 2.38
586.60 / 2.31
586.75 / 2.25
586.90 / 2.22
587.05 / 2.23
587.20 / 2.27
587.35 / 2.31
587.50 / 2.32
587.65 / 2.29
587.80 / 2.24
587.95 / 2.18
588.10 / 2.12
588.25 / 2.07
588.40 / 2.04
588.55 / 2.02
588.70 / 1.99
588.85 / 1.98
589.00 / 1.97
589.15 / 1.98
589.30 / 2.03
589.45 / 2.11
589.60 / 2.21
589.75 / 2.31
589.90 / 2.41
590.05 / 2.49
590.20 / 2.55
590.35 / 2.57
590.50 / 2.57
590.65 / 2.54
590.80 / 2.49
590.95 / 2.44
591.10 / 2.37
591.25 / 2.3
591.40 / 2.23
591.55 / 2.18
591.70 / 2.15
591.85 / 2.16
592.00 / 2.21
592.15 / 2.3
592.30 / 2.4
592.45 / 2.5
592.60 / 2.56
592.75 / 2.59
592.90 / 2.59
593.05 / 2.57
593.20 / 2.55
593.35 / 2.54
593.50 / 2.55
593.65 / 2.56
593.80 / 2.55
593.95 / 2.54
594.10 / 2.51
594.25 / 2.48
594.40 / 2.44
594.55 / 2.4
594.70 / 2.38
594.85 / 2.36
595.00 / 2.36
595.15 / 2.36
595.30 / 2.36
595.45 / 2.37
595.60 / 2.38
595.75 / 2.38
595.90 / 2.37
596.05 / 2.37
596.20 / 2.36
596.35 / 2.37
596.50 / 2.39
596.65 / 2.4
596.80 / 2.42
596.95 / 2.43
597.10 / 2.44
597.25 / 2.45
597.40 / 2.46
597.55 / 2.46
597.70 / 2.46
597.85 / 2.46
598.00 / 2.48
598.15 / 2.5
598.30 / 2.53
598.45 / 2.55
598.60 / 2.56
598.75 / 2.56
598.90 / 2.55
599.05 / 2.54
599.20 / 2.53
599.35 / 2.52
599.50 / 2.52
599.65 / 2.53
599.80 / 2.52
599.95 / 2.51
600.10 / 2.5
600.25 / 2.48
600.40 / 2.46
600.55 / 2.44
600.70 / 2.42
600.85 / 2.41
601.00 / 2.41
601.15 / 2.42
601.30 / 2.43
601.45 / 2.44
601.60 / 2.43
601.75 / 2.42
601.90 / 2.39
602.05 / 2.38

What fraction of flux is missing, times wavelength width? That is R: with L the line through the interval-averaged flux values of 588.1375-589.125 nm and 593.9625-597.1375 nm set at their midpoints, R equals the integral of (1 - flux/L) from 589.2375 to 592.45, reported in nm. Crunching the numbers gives -0.306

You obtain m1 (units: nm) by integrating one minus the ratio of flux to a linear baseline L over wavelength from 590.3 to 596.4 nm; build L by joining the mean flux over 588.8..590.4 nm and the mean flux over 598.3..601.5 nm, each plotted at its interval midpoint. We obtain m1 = -0.24 nm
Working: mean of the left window 2.24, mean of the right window 2.49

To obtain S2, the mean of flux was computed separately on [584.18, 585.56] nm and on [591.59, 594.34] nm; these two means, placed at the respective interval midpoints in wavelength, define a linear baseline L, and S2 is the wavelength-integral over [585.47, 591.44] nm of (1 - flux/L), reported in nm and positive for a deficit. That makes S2 0.41 nm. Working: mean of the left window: 2.47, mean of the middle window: 2.3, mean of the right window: 2.46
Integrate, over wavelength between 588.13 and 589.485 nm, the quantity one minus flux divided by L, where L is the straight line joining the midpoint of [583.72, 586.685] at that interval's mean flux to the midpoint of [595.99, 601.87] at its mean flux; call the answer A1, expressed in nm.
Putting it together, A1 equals 0.25 nm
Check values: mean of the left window 2.47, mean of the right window 2.46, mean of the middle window 2.02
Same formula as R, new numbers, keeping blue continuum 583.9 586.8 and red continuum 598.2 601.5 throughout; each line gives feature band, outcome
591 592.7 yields 0.11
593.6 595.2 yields 0.02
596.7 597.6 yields 0.02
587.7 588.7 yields 0.15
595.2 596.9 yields 0.07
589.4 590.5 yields 0.03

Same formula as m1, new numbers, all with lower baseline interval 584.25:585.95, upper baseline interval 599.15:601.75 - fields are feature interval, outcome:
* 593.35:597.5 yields 0.08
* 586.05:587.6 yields 0.10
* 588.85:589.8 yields 0.15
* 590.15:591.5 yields 0.02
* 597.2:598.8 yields -0.02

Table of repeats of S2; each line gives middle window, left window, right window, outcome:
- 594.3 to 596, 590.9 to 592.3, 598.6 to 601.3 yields -0.014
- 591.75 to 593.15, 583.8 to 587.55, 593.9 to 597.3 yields -0.010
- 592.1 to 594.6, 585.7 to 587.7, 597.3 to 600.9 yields -0.079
